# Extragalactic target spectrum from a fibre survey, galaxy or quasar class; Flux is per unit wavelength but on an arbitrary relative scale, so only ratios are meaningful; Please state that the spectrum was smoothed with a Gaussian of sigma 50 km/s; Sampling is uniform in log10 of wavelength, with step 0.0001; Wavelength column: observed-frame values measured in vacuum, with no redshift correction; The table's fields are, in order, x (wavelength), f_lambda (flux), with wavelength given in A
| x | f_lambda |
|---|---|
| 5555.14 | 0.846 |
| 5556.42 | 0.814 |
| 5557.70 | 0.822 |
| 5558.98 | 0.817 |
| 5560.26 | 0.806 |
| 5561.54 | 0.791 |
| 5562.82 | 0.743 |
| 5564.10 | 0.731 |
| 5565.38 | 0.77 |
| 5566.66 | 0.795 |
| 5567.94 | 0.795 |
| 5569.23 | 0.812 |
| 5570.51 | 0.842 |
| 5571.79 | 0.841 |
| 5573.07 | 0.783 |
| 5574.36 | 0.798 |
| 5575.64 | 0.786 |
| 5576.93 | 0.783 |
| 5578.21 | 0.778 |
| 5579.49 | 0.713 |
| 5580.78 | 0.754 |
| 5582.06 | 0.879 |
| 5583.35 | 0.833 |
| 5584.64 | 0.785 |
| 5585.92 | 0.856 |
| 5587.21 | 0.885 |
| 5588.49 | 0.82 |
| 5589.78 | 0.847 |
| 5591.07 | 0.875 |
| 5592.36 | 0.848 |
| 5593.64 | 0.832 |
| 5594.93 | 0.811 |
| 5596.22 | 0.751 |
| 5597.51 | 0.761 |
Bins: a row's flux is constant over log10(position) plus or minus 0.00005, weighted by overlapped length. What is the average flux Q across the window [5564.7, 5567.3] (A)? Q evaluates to 0.783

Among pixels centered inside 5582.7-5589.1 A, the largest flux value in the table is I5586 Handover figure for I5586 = 0.885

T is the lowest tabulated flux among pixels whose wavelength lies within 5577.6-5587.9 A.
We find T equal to 0.713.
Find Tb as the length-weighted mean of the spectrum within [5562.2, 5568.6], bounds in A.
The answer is 0.767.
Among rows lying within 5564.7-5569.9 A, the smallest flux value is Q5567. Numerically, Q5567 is 0.77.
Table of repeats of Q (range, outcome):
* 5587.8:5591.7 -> 0.848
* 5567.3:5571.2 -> 0.816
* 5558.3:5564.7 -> 0.778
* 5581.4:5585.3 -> 0.833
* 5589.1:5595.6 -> 0.842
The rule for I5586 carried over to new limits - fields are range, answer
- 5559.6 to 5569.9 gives 0.812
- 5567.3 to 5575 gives 0.842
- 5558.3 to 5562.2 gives 0.817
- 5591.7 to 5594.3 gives 0.848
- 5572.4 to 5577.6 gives 0.798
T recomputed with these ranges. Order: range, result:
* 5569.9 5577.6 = 0.783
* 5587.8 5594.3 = 0.82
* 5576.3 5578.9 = 0.778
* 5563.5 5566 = 0.731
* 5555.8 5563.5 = 0.743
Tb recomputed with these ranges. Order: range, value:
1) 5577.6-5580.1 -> 0.747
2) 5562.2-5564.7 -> 0.737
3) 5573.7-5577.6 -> 0.788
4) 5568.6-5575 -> 0.816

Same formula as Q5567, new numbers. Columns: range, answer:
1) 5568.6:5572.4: 0.812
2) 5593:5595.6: 0.811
